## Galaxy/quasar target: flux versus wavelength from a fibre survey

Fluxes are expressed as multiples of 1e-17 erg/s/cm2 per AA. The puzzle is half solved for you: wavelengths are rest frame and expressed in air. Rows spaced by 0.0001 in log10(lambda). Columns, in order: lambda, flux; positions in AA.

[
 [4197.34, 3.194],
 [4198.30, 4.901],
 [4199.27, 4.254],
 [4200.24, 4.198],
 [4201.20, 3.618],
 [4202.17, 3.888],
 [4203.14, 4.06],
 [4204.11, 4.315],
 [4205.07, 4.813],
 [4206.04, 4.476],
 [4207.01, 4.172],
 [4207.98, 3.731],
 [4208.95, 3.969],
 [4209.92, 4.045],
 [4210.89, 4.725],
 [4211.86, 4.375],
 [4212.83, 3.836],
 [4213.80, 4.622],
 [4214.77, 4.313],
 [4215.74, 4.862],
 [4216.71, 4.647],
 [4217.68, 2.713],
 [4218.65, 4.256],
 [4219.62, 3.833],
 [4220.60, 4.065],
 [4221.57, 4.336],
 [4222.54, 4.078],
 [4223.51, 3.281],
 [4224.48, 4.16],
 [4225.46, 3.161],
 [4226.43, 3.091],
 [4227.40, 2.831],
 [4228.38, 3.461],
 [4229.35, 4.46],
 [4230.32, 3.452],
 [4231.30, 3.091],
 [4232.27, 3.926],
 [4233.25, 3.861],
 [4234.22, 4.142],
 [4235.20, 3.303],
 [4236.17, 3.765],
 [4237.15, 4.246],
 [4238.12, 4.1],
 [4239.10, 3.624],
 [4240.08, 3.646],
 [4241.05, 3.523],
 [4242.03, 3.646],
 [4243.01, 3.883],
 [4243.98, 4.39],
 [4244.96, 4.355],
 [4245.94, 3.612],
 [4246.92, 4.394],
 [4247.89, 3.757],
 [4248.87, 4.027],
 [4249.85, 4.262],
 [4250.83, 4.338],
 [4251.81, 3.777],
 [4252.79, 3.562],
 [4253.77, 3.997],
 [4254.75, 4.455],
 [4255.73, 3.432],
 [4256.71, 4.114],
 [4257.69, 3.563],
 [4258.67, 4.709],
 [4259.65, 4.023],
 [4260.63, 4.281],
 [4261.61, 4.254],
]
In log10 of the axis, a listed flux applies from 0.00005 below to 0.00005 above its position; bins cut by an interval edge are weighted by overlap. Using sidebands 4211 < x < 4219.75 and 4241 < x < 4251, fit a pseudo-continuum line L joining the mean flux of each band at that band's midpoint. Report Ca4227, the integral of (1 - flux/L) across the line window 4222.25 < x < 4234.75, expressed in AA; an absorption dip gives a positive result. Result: 1.57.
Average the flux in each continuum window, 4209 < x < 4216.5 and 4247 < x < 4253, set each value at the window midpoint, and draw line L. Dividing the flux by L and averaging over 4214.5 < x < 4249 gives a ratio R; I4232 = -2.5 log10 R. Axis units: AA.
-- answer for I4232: 0.09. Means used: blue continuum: 4.38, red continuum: 4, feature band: 3.84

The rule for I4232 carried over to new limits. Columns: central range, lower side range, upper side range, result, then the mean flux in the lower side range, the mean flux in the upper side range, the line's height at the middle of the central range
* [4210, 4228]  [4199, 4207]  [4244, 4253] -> 0.05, 4.2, 4.04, 4.14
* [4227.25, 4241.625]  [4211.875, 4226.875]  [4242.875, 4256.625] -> 0.08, 3.97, 4.02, 3.99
